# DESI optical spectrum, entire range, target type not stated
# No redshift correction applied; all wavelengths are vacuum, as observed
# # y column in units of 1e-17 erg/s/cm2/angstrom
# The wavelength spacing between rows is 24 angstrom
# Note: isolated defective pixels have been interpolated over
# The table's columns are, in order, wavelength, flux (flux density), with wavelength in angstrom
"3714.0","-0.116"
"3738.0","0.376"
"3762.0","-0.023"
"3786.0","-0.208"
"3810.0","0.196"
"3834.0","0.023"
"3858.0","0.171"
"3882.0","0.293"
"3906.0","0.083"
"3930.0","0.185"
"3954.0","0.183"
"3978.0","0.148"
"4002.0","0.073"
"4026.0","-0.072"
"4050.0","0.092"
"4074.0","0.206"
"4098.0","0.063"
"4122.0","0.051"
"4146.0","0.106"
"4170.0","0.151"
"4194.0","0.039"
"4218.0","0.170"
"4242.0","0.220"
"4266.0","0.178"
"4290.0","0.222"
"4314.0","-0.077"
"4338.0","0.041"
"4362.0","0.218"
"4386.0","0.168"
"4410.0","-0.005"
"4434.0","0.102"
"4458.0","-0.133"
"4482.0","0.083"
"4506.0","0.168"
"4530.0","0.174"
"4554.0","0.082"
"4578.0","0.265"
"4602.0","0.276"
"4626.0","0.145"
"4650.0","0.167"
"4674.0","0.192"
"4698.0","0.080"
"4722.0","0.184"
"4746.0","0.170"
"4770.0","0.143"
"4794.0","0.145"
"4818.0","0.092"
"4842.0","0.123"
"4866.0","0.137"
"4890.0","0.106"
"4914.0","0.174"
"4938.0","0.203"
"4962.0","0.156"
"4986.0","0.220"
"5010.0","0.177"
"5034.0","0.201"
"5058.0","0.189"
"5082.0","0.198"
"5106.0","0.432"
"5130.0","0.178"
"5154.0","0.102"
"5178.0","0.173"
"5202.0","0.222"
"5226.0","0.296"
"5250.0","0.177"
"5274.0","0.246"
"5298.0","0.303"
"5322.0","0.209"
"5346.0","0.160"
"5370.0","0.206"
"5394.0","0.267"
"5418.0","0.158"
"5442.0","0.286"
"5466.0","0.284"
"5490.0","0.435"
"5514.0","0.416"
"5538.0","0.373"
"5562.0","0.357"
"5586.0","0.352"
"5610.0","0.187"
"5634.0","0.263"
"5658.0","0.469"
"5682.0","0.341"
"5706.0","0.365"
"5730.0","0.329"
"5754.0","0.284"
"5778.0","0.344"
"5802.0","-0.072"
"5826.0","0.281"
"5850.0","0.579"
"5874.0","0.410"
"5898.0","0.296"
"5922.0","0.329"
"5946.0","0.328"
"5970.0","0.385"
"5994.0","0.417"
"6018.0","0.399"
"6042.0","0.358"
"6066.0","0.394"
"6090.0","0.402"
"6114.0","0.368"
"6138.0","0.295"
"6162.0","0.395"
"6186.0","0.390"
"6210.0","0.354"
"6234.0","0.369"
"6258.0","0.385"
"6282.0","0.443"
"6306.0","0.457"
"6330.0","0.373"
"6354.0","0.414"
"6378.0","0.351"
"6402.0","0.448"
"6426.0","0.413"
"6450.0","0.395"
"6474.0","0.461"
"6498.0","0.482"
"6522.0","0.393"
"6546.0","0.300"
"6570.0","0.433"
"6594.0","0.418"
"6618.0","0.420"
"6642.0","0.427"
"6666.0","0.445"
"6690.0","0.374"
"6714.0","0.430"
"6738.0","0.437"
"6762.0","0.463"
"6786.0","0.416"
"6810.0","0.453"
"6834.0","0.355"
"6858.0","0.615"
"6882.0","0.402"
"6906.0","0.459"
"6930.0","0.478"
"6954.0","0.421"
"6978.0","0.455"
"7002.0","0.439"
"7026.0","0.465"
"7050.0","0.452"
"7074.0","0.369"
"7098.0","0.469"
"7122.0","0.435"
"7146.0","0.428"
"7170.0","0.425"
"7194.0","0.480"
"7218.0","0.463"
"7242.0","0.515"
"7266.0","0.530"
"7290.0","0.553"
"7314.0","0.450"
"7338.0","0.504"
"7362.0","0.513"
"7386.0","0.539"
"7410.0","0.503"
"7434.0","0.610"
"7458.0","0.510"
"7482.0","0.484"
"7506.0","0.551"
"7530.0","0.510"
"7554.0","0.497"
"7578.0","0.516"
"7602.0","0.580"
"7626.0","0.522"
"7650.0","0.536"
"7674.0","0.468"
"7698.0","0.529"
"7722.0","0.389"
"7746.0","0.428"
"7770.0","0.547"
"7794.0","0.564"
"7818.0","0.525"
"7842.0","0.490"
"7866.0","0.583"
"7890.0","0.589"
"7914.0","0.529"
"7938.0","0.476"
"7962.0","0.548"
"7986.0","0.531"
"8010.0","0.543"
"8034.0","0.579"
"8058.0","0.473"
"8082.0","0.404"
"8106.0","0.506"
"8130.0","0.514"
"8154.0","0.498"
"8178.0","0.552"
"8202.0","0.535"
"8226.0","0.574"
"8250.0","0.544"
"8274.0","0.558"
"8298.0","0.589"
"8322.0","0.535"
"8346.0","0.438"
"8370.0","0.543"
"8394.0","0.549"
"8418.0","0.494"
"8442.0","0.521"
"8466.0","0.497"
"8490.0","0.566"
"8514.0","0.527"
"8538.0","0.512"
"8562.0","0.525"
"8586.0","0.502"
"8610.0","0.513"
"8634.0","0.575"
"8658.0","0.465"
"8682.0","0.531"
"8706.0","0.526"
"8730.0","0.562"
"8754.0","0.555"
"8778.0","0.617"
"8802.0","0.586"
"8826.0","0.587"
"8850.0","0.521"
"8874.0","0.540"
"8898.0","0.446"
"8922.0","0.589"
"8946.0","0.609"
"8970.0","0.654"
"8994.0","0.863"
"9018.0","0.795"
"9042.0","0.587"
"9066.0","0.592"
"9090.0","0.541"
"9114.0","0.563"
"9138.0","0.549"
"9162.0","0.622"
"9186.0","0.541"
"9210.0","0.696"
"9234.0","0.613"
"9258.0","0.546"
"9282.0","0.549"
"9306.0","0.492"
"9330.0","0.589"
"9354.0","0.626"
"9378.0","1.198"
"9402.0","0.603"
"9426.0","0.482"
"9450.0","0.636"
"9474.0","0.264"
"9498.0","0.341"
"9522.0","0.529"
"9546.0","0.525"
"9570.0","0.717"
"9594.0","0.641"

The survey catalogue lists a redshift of 0.370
